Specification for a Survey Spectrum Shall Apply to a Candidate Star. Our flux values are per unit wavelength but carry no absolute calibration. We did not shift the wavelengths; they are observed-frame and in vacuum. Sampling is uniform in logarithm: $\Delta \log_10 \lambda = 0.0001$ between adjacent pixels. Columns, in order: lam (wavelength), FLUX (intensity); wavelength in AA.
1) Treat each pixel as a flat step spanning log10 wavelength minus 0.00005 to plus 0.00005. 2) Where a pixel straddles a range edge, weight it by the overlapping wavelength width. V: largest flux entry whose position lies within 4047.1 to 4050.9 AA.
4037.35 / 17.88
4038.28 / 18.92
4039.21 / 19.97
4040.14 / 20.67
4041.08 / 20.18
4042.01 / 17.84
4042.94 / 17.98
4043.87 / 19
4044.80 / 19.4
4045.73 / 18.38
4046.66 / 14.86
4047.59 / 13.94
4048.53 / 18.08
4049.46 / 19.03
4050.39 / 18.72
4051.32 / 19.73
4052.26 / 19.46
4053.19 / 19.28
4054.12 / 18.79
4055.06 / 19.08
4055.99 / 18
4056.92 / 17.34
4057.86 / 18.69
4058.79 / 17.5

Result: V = 19.03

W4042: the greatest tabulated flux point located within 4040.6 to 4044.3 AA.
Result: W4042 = 20.18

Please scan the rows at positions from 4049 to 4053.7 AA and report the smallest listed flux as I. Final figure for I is 18.72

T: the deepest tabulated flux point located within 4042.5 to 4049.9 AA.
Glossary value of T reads 13.94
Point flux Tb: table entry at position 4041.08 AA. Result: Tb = 20.18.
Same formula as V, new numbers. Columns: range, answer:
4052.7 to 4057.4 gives 19.28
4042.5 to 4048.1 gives 19.4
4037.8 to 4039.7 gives 19.97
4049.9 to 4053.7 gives 19.73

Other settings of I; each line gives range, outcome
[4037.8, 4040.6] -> 18.92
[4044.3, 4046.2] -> 18.38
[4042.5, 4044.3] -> 17.98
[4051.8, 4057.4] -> 17.34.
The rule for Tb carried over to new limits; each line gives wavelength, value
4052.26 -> 19.46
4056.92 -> 17.34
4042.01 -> 17.84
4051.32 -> 19.73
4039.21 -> 19.97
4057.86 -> 18.69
